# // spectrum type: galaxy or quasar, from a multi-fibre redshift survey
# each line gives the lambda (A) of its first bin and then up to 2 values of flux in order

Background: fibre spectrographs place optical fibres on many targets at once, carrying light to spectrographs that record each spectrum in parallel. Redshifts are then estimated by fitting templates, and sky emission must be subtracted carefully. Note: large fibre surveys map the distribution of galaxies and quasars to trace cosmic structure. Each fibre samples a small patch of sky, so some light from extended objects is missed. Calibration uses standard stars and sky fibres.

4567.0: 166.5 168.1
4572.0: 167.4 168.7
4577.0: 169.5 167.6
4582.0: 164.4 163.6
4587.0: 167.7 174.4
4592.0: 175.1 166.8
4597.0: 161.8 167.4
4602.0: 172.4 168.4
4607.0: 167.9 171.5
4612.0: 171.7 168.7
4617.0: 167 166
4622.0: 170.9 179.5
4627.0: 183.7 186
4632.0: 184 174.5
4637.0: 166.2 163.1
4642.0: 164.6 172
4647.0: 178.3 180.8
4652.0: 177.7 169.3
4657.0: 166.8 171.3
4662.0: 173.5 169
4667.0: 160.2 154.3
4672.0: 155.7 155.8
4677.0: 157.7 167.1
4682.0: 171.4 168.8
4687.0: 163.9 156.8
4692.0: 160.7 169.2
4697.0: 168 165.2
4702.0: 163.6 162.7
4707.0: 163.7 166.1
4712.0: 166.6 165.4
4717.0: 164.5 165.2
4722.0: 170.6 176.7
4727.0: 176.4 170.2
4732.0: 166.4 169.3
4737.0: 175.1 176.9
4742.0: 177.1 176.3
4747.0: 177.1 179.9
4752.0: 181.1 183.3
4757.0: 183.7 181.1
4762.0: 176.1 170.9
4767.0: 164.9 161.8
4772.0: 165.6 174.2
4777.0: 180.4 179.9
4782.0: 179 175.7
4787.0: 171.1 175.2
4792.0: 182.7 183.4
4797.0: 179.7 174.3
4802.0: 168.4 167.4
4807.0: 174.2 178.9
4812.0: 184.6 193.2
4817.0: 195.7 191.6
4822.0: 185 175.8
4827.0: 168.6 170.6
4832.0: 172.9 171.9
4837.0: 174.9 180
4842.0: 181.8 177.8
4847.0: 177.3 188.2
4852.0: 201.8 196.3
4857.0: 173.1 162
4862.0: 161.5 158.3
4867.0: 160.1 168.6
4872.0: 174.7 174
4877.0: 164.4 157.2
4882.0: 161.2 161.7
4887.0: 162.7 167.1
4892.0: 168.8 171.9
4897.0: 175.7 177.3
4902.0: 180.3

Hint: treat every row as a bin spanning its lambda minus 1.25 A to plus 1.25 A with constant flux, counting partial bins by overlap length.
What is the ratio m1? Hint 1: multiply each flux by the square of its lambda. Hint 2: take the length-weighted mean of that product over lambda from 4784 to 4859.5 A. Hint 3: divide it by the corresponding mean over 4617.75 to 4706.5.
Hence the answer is 1.1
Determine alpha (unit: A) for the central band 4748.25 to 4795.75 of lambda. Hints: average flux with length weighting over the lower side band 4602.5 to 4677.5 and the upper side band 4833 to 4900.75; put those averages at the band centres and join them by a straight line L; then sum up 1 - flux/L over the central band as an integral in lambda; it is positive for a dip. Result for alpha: -1.4 A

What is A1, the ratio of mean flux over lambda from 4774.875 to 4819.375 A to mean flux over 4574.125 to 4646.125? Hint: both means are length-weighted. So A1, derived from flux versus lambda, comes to 1.05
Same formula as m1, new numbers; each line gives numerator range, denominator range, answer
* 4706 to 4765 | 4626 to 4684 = 1.06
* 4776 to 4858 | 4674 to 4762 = 1.10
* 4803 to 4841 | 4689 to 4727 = 1.13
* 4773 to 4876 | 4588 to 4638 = 1.12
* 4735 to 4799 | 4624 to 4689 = 1.09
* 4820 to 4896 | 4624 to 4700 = 1.11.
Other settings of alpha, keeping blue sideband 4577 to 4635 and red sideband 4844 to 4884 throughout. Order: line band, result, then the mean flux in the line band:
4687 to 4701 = 0.6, 164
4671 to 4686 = 0.8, 163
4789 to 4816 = -1.1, 179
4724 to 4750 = -0.4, 174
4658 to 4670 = 0.4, 166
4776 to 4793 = -0.6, 178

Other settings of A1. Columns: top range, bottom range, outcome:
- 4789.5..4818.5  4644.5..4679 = 1.08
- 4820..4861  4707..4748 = 1.05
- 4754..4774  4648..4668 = 1.01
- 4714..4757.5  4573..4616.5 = 1.03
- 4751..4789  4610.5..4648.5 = 1.01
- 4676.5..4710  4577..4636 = 0.96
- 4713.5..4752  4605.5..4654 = 1.00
